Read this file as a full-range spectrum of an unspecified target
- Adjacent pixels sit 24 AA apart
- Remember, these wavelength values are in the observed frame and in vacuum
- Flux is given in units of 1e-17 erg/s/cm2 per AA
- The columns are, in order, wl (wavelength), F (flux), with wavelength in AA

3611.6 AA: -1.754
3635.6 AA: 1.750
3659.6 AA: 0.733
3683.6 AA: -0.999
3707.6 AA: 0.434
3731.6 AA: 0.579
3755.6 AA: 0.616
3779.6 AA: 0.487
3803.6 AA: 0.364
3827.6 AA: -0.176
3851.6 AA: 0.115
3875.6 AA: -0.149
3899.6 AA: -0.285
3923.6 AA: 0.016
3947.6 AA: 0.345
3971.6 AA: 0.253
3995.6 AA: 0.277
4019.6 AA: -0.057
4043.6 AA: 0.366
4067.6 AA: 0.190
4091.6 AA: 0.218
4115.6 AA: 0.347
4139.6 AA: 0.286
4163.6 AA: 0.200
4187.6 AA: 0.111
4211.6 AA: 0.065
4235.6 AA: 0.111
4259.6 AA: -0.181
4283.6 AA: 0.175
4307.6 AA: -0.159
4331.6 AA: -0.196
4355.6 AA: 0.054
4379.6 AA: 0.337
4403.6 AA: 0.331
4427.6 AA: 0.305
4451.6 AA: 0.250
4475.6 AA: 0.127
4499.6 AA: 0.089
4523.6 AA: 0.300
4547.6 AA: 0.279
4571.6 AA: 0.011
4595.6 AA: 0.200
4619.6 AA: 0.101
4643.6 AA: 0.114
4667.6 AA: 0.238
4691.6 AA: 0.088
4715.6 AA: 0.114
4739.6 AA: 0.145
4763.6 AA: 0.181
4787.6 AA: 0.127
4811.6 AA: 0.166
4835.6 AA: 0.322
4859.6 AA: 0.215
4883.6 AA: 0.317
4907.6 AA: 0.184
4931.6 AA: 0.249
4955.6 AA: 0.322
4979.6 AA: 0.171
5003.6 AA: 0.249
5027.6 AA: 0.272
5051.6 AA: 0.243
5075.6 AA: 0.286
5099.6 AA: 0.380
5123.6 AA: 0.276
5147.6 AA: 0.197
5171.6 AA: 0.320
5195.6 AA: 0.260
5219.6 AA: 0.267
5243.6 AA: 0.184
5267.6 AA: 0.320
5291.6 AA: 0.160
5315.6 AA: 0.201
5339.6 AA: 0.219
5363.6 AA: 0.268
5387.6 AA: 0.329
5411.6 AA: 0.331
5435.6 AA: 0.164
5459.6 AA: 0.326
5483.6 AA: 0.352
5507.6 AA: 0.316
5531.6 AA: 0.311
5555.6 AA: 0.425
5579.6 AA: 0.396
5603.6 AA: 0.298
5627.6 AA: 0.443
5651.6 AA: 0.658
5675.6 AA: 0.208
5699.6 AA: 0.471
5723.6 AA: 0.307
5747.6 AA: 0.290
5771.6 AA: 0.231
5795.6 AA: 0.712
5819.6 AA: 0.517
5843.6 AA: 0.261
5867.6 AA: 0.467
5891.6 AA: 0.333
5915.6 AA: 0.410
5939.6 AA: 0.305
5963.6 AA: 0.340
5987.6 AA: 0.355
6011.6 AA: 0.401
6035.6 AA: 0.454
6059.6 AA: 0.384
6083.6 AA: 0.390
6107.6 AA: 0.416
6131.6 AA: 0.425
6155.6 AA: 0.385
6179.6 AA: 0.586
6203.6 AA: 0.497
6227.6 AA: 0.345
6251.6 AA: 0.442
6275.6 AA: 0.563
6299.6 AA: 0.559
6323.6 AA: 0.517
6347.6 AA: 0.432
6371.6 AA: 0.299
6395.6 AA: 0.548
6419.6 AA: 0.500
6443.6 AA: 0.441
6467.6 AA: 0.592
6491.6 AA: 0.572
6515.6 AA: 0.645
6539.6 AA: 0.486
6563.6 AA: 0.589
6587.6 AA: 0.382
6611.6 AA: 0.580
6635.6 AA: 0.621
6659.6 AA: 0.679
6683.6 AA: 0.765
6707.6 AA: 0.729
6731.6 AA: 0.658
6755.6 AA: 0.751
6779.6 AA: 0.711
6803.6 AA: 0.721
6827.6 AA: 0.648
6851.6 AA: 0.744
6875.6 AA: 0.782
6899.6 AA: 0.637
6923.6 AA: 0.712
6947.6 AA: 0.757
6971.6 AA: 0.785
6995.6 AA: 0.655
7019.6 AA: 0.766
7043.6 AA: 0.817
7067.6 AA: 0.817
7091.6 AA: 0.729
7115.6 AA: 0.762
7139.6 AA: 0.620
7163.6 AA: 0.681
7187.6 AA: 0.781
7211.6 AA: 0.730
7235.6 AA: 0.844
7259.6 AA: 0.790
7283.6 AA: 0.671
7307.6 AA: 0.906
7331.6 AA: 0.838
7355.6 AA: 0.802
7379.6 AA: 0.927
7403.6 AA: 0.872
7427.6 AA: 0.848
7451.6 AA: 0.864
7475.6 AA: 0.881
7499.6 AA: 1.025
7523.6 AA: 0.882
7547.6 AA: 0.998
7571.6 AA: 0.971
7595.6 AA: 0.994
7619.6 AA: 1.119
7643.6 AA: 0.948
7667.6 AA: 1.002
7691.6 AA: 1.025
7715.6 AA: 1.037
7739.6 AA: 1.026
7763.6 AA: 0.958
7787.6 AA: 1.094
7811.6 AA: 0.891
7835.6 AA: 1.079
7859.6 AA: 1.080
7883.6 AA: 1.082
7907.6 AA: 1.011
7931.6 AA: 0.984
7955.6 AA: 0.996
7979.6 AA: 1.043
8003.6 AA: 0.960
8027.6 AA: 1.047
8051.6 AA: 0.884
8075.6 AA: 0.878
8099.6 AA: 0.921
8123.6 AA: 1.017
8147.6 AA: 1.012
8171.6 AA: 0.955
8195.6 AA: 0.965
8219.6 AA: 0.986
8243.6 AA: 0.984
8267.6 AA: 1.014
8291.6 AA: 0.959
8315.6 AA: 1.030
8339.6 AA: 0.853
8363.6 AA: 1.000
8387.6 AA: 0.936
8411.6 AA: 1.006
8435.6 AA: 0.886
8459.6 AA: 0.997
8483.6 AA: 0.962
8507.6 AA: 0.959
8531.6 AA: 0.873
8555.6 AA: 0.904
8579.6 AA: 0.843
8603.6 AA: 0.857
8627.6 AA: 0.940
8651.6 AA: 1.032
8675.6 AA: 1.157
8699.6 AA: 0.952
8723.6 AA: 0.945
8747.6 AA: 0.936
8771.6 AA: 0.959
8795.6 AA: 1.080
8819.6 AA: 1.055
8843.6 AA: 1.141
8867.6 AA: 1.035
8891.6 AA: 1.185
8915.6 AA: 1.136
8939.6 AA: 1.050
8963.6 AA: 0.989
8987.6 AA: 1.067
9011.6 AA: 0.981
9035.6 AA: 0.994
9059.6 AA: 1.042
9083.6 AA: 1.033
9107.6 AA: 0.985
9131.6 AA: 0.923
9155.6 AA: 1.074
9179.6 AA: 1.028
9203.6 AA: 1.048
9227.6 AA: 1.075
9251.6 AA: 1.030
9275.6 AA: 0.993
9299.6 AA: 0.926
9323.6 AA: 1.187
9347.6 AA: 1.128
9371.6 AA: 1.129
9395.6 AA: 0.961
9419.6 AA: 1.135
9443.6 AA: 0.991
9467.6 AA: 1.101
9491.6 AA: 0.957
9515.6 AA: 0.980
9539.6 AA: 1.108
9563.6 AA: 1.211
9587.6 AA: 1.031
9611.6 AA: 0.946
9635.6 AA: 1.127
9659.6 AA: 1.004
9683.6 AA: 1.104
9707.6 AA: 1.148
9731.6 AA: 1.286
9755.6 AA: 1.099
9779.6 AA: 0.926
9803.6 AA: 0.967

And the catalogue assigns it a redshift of 0.66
